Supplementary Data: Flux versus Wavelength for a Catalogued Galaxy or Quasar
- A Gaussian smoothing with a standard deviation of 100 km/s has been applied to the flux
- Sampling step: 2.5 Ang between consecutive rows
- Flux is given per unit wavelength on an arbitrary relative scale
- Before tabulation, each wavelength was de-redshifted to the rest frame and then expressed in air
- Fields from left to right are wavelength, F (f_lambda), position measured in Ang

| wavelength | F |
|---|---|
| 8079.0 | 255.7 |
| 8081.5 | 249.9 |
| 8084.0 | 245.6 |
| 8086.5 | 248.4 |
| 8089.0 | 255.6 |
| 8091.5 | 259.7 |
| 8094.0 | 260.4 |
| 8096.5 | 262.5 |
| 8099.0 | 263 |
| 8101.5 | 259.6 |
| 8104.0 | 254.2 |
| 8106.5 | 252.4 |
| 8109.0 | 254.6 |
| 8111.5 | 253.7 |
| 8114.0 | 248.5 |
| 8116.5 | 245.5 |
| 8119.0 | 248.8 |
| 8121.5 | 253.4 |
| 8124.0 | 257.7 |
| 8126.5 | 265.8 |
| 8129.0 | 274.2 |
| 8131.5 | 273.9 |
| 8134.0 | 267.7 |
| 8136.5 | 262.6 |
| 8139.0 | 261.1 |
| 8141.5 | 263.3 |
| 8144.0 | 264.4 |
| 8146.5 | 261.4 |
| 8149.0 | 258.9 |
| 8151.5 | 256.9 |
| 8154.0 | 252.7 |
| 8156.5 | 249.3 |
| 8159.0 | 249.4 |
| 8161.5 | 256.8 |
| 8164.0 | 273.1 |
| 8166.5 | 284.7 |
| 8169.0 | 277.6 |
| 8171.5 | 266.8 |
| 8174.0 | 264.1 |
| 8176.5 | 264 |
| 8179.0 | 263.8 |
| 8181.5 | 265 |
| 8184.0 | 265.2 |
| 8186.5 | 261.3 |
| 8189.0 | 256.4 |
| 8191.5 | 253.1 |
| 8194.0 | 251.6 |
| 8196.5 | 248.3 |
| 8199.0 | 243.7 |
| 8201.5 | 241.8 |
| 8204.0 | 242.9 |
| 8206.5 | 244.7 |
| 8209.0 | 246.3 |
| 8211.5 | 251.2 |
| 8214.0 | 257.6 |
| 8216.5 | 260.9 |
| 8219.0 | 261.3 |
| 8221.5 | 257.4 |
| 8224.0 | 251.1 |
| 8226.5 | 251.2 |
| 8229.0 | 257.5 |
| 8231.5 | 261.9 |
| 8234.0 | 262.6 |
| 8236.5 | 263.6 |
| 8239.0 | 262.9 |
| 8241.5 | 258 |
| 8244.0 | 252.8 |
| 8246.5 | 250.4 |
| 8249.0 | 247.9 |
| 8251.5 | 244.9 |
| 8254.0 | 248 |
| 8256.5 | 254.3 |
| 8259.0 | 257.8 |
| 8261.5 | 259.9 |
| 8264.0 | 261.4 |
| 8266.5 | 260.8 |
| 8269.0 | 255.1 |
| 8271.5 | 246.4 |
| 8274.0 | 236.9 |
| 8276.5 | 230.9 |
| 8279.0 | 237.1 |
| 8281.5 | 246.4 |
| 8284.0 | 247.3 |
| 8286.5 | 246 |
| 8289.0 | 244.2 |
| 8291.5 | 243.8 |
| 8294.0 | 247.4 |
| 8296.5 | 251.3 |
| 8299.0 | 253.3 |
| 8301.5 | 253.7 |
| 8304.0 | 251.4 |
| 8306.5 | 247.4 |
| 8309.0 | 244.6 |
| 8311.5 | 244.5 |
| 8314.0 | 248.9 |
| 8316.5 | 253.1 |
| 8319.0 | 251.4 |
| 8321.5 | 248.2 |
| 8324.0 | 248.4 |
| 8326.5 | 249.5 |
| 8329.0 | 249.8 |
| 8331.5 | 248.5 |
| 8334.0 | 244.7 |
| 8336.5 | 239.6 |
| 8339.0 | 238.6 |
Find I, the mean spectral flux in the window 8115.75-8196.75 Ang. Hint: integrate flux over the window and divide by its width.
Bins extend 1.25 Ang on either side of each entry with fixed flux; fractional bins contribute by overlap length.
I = 261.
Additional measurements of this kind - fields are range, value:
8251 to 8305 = 249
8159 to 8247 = 258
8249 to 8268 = 255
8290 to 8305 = 250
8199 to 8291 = 252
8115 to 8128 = 255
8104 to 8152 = 259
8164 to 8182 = 270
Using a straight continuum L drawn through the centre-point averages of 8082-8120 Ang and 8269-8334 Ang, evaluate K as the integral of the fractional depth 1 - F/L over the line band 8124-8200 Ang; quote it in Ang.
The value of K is -3.0 Ang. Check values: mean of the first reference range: 254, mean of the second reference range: 247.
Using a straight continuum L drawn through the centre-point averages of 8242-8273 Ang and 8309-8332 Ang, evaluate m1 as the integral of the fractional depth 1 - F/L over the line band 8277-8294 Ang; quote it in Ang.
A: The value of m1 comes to 0.51 Ang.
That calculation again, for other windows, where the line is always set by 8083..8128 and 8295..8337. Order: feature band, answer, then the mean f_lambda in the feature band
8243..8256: 0.09 Ang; 249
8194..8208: 0.41 Ang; 245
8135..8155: -0.50 Ang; 260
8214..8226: -0.26 Ang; 257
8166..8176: -0.73 Ang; 272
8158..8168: -0.52 Ang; 267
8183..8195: -0.23 Ang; 257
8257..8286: 0.12 Ang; 249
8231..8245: -0.51 Ang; 260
